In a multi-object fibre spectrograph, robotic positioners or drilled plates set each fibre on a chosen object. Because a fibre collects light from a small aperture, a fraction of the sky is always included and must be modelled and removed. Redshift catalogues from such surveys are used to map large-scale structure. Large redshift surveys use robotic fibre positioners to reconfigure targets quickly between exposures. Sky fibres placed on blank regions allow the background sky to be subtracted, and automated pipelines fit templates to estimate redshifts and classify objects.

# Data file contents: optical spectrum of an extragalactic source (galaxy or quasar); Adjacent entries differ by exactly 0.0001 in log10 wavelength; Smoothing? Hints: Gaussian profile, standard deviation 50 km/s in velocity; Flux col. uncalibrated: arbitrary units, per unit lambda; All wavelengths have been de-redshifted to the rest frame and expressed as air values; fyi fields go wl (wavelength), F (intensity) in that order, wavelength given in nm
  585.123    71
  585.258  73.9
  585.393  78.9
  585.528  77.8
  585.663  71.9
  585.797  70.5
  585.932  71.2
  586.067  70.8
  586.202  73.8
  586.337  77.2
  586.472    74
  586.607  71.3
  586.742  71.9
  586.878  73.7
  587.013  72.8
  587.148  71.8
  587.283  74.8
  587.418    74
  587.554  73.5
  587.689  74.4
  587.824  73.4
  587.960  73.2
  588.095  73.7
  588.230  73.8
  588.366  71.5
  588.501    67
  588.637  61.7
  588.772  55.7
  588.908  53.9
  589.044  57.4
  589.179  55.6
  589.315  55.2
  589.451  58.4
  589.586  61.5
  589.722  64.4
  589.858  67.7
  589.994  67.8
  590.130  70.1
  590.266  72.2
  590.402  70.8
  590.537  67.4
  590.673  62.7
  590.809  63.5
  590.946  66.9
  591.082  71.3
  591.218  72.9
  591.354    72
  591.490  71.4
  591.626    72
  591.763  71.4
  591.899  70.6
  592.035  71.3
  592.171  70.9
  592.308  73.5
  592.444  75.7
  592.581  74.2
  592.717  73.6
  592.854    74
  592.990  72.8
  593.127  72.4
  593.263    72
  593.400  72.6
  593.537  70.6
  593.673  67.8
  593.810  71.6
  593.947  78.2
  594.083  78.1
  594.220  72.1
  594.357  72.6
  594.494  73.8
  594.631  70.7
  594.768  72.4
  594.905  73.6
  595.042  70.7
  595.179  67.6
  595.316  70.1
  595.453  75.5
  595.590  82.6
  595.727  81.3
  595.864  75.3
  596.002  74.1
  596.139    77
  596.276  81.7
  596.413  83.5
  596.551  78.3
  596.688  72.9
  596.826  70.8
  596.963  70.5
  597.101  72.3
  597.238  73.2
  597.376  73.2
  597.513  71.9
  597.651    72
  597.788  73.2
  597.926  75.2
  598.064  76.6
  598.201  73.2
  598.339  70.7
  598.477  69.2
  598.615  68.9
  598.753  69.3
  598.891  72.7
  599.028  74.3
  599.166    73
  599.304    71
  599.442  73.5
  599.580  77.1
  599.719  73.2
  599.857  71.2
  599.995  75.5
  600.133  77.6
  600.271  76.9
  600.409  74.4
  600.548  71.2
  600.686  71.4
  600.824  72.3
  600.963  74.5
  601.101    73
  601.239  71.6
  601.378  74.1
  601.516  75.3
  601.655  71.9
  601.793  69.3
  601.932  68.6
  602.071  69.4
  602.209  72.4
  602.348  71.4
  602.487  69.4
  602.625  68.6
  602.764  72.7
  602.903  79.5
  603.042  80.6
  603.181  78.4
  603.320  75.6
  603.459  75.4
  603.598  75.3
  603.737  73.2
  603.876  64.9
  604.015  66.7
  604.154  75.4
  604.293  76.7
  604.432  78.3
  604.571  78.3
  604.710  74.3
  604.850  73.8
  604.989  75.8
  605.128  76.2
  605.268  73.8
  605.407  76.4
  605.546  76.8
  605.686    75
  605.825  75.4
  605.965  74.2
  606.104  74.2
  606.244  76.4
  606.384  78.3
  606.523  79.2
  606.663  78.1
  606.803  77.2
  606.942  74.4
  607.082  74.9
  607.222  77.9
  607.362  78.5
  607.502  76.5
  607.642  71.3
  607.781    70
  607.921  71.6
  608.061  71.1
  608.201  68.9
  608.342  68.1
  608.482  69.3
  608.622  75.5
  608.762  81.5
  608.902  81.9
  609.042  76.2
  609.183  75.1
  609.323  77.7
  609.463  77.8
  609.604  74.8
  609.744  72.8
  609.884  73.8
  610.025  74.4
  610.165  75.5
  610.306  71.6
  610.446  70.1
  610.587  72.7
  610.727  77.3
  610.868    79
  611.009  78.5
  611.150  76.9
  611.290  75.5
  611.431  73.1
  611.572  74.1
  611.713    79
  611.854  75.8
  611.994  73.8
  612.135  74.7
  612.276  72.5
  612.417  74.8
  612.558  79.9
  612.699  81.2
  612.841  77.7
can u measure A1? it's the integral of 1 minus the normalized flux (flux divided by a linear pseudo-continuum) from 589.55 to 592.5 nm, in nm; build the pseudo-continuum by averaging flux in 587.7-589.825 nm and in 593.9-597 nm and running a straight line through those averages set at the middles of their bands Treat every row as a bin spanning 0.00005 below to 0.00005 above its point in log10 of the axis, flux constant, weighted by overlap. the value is -0.075 nm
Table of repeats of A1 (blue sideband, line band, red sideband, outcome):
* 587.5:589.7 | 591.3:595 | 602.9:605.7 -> -0.26 nm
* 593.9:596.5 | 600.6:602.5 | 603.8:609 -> 0.08 nm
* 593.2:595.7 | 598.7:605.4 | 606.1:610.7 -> 0.04 nm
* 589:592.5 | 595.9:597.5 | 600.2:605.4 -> -0.10 nm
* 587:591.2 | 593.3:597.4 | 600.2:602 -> -0.25 nm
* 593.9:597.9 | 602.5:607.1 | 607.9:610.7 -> -0.06 nm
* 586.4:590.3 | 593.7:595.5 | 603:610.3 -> -0.06 nm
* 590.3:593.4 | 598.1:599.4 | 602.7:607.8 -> 0.03 nm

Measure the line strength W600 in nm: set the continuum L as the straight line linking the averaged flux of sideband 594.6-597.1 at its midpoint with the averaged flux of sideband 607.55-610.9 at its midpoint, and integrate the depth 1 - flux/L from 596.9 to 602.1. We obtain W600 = 0.14 nm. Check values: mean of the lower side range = 74.9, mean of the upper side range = 74.1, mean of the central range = 72.7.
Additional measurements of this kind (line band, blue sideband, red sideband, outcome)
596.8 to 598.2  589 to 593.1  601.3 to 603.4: -0.04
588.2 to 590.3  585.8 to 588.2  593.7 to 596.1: 0.30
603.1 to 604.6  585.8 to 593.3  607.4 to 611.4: -0.03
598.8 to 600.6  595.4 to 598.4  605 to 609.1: 0.03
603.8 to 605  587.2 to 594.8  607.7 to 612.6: -0.01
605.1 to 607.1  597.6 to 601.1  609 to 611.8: -0.04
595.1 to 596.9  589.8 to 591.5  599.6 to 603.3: -0.13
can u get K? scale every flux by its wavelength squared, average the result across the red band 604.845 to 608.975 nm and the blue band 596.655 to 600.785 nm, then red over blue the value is 1.06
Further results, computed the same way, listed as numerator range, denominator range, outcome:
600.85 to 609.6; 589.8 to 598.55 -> 1.06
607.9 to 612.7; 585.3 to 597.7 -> 1.12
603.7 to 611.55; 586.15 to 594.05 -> 1.14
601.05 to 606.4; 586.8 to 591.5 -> 1.15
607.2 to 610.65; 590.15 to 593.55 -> 1.10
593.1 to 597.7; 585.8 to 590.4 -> 1.11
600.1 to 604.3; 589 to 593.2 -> 1.11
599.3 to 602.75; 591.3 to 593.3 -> 1.03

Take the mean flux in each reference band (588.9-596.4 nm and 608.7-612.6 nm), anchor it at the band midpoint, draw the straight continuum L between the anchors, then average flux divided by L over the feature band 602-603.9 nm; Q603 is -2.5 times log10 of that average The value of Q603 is 0.00 mag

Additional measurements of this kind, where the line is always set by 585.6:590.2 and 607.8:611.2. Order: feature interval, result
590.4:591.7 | 0.01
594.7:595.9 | -0.06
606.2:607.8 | -0.03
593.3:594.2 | -0.04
